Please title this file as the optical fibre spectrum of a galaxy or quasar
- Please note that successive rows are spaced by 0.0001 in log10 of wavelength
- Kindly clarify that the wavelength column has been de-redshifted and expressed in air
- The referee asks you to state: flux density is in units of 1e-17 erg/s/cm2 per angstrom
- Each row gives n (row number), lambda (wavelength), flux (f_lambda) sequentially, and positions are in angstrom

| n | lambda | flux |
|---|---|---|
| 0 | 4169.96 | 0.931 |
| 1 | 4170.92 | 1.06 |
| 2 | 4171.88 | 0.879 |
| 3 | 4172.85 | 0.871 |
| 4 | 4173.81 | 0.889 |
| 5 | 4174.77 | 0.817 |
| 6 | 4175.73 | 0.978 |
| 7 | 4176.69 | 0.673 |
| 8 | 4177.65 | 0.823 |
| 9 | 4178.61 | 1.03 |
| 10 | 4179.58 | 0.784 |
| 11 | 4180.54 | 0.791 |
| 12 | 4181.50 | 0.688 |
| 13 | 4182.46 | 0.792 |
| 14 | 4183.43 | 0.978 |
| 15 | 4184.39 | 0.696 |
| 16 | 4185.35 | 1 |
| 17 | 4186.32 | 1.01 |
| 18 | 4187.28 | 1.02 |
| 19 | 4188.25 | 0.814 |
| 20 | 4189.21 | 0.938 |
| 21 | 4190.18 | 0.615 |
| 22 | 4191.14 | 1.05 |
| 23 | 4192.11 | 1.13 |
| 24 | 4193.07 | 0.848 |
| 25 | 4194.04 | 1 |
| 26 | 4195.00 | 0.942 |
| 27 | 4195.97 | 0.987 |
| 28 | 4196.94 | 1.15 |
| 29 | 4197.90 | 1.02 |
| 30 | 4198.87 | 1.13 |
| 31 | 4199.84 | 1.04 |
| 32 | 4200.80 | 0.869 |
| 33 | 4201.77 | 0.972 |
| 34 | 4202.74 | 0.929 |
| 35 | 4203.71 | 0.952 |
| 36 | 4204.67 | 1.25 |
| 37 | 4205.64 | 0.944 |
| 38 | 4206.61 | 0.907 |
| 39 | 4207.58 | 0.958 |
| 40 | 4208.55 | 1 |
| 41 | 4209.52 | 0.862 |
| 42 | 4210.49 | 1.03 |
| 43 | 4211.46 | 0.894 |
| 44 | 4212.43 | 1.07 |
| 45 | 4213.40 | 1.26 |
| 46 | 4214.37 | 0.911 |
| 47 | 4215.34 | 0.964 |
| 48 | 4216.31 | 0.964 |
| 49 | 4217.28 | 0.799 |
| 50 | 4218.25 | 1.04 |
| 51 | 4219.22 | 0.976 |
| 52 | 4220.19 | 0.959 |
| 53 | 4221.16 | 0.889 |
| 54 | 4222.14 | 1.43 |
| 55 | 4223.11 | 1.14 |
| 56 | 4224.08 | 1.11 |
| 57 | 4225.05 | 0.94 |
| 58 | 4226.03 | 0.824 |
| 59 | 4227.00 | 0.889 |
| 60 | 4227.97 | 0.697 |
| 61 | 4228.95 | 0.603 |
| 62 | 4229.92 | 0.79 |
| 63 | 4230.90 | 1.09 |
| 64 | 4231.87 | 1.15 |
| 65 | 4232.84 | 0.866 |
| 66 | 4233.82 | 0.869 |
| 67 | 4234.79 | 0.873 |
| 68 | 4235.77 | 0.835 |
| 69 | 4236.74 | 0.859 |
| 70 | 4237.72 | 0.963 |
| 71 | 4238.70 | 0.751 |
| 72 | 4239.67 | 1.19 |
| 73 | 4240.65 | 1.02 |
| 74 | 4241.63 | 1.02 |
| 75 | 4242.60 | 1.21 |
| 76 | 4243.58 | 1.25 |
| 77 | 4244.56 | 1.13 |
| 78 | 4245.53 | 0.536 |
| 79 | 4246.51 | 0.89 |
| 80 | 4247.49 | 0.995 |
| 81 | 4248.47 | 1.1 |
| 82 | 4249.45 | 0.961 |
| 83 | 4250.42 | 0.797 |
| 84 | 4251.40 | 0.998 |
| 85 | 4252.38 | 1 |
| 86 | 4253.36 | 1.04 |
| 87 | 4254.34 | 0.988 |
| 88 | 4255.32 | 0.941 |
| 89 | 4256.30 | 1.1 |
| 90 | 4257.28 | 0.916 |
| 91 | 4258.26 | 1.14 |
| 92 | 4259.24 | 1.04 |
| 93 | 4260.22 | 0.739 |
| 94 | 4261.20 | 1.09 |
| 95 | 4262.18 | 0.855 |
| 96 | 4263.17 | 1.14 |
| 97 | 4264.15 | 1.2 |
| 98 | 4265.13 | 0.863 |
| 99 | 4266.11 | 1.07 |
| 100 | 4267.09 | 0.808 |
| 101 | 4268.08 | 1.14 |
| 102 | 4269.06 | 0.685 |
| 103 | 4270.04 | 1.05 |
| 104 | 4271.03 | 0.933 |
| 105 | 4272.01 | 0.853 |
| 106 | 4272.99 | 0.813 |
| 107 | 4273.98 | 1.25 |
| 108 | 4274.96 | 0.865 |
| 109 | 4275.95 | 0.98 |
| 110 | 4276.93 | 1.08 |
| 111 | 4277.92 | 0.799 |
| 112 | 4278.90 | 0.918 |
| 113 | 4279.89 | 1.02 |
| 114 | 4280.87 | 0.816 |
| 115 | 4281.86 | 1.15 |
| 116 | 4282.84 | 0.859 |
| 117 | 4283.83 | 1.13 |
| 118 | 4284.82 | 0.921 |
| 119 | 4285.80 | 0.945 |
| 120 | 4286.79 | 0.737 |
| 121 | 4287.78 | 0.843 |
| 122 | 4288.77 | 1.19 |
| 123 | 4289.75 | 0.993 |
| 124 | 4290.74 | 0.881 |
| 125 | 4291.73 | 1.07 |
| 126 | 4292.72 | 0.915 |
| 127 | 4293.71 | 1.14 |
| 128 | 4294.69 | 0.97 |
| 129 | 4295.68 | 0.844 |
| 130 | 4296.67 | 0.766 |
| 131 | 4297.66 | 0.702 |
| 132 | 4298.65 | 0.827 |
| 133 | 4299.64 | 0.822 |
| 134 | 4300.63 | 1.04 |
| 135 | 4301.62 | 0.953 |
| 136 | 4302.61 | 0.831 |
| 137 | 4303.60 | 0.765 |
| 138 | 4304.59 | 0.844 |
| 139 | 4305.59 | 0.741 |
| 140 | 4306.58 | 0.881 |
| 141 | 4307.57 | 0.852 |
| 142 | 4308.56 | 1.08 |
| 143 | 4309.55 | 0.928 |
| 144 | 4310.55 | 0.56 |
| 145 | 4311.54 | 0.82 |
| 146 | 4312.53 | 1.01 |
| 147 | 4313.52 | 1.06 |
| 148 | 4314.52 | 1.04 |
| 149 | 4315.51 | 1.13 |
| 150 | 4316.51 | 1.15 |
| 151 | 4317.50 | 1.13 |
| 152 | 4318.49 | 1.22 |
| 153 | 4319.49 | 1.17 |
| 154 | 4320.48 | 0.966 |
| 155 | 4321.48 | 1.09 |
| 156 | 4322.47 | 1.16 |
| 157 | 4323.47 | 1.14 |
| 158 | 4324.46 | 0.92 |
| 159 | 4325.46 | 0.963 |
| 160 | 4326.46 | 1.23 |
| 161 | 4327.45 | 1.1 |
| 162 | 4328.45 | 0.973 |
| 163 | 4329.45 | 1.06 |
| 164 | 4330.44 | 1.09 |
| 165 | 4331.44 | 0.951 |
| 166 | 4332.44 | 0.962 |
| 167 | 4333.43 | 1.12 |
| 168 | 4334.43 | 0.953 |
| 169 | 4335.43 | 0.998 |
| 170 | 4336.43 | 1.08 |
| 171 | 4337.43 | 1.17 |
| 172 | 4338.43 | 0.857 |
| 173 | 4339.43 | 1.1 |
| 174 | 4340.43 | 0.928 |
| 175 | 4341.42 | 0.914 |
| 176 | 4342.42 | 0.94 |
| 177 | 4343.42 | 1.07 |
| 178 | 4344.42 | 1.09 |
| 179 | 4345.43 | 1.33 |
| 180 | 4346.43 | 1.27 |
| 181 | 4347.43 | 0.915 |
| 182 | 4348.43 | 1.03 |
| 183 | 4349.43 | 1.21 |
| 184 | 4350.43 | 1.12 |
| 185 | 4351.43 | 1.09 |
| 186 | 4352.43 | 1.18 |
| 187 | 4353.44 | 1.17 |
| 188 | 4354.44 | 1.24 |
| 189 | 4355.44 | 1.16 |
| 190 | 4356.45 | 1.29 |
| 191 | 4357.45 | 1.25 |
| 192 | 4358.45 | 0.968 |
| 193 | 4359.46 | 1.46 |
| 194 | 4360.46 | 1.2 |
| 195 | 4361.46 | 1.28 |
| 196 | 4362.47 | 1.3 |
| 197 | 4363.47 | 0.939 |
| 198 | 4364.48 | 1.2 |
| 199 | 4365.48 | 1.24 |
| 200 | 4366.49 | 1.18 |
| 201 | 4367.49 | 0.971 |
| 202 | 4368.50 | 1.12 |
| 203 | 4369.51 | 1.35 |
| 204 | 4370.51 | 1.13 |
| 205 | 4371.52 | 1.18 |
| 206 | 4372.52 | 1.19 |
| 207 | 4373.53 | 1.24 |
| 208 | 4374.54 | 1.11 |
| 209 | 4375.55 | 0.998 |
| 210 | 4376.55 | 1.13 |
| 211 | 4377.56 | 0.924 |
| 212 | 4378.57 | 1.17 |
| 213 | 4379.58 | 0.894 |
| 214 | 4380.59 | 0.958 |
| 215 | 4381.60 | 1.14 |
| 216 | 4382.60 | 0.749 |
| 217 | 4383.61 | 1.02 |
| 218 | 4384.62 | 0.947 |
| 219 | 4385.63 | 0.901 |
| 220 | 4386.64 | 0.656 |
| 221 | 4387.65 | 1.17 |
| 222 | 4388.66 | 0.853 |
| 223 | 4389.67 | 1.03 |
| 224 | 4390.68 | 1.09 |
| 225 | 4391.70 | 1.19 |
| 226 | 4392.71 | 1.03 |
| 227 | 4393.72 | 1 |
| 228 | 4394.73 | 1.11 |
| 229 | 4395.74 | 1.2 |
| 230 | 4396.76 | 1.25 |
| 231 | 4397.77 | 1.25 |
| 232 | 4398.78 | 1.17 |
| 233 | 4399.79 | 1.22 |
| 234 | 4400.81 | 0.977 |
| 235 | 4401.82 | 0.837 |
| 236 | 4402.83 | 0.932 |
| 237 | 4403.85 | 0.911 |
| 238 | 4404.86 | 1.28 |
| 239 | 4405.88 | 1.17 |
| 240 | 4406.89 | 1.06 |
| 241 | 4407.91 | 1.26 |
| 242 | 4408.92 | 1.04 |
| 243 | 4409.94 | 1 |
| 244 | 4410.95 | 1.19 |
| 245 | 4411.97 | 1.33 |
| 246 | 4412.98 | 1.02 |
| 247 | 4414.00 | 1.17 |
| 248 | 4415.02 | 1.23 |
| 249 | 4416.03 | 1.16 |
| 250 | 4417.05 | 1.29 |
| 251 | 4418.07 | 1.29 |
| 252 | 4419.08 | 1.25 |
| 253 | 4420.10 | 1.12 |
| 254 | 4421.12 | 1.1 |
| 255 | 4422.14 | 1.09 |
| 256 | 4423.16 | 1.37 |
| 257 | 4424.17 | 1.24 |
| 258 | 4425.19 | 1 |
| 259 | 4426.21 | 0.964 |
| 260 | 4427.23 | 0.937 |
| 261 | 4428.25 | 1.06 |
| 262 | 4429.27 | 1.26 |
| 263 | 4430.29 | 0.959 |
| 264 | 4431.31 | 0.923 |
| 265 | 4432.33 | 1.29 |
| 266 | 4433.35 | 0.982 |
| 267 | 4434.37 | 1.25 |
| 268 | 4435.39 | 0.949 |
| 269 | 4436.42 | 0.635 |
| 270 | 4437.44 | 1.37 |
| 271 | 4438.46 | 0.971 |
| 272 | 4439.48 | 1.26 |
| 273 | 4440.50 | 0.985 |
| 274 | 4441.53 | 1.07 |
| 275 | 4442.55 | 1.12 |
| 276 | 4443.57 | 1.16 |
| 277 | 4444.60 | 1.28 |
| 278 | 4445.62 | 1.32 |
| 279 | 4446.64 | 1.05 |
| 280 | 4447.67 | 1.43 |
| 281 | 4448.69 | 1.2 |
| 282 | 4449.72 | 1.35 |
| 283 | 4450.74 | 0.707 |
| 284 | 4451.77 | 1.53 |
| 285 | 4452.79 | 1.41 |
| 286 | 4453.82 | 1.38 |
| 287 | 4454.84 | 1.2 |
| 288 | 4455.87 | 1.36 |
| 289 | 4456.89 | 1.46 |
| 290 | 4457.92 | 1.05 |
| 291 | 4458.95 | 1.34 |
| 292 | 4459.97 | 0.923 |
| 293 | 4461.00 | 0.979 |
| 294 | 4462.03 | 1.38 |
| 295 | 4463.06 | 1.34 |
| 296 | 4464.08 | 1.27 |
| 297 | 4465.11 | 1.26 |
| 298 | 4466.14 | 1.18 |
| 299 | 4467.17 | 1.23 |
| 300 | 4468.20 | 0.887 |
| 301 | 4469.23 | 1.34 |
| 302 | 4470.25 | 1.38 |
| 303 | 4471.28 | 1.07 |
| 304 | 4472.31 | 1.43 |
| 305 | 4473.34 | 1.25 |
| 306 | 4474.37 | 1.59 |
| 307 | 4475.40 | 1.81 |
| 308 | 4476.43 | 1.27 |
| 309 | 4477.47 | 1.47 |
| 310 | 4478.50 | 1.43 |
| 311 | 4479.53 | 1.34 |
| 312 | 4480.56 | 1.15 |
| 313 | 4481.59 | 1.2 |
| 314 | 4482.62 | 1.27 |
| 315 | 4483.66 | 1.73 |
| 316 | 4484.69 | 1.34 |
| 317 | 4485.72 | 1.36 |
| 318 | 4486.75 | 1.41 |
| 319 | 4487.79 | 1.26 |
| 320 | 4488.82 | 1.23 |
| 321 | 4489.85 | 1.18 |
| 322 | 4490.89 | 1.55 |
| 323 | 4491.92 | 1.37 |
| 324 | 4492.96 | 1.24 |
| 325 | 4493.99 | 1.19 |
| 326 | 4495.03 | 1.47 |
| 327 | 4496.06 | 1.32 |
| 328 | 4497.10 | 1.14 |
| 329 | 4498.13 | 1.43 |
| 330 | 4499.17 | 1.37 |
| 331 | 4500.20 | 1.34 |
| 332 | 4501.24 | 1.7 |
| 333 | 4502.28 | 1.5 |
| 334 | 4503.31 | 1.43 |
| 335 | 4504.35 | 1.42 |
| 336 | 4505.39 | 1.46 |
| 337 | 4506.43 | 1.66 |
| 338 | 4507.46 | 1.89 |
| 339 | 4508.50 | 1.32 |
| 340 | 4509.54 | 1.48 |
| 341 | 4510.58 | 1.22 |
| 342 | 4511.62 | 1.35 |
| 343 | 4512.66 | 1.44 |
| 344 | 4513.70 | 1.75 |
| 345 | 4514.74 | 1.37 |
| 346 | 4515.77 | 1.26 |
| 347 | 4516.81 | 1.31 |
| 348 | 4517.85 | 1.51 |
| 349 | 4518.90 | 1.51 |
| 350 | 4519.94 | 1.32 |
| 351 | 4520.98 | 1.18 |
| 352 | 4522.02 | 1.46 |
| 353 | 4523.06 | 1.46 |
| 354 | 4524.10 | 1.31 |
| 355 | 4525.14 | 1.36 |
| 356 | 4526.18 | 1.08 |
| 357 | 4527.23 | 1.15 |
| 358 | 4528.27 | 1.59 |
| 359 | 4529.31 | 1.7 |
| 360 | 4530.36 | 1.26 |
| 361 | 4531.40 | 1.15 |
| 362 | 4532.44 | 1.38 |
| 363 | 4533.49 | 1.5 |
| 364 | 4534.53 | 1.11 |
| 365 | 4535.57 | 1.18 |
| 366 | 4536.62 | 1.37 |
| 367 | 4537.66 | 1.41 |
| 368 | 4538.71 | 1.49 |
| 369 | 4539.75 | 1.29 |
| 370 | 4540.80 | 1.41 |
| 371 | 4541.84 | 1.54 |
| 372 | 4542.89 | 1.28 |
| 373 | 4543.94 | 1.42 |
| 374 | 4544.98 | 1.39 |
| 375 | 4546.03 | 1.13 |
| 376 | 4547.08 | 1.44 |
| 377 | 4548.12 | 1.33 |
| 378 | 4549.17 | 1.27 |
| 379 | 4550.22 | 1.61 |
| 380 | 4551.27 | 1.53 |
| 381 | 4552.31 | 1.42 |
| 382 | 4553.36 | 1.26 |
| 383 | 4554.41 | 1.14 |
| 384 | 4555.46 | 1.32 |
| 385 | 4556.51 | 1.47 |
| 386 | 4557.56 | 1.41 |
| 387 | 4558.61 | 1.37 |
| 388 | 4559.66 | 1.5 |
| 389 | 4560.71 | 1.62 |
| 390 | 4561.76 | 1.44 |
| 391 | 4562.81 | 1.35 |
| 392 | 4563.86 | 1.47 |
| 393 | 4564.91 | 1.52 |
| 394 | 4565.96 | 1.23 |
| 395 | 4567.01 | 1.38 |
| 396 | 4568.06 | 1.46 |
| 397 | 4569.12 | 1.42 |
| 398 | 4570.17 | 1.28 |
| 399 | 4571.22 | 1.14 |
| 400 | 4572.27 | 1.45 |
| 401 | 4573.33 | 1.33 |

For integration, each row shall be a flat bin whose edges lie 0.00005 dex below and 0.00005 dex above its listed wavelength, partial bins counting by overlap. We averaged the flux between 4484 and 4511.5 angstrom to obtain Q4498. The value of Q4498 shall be 1.4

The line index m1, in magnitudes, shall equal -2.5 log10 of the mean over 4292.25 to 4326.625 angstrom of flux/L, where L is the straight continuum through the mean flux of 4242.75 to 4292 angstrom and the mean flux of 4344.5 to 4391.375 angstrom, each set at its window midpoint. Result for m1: 0.08 mag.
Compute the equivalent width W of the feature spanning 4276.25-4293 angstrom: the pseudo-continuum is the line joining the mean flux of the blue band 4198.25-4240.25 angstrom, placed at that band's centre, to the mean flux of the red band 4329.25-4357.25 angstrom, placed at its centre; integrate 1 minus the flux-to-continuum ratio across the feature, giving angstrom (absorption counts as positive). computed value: 1.1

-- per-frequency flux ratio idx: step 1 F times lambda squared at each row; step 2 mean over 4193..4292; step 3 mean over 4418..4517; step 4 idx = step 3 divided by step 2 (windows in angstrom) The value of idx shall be 1.5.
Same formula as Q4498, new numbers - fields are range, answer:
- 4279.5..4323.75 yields 0.957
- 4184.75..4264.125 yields 0.974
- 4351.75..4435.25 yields 1.11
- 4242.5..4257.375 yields 0.987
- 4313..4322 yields 1.11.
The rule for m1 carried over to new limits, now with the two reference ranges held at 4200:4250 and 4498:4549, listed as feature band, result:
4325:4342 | 0.098 mag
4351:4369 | -0.017 mag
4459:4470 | 0.104 mag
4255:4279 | 0.061 mag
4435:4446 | 0.161 mag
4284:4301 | 0.157 mag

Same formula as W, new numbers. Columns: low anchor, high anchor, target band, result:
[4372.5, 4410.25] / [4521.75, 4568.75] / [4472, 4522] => -5.0 angstrom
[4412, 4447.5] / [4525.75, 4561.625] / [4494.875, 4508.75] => -2.0 angstrom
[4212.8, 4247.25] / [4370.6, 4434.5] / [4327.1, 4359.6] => -1.3 angstrom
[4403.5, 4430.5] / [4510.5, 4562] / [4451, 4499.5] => -2.1 angstrom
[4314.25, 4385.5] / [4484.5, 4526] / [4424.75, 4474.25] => 4.5 angstrom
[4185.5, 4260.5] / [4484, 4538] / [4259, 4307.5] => 5.7 angstrom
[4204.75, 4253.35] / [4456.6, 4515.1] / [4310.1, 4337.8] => 1.7 angstrom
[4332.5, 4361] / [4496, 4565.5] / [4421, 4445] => 2.9 angstrom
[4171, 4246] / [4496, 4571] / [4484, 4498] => 0.1 angstrom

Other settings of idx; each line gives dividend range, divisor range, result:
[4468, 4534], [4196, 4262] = 1.60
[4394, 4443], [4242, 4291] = 1.23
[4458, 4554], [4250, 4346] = 1.52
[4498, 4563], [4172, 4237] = 1.73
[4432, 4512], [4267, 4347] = 1.42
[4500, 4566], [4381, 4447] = 1.35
